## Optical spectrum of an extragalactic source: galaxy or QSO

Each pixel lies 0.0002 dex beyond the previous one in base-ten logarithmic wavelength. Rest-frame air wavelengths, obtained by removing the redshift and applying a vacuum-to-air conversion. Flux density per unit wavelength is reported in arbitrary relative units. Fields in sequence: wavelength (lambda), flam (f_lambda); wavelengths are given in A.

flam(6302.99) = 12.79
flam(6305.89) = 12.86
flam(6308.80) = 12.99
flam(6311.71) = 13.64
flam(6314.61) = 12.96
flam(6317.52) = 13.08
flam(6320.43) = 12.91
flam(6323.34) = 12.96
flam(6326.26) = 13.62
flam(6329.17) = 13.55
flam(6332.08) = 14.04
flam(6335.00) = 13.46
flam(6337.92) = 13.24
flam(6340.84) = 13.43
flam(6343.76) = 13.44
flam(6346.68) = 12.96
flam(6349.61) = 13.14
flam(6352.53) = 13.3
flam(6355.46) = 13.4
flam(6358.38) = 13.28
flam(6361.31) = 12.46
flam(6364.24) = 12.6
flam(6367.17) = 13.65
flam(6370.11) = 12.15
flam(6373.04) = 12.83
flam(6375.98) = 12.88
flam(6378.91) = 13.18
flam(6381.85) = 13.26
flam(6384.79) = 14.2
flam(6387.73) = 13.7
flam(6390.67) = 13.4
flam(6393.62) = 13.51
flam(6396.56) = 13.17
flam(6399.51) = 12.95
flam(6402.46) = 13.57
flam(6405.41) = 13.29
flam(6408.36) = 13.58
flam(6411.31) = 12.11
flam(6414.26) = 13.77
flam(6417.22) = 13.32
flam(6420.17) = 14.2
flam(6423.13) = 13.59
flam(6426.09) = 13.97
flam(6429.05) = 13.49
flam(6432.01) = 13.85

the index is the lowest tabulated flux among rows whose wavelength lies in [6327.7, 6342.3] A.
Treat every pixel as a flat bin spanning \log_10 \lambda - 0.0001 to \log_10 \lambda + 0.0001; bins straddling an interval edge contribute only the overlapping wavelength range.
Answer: 13.24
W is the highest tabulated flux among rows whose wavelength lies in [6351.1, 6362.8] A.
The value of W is 13.4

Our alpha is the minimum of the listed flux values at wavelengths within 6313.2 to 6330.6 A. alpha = 12.91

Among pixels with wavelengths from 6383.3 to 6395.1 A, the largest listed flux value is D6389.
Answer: 14.2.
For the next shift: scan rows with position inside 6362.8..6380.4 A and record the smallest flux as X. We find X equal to 12.15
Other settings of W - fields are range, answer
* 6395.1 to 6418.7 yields 13.77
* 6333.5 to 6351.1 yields 13.46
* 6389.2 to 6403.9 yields 13.57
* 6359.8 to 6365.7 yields 12.6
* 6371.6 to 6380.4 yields 13.18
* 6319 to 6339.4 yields 14.04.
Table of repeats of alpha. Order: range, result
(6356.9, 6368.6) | 12.46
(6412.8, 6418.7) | 13.32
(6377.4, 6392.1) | 13.18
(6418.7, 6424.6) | 13.59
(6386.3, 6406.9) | 12.95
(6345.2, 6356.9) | 12.96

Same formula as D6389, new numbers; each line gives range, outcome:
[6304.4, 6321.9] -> 13.64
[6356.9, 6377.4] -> 13.65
